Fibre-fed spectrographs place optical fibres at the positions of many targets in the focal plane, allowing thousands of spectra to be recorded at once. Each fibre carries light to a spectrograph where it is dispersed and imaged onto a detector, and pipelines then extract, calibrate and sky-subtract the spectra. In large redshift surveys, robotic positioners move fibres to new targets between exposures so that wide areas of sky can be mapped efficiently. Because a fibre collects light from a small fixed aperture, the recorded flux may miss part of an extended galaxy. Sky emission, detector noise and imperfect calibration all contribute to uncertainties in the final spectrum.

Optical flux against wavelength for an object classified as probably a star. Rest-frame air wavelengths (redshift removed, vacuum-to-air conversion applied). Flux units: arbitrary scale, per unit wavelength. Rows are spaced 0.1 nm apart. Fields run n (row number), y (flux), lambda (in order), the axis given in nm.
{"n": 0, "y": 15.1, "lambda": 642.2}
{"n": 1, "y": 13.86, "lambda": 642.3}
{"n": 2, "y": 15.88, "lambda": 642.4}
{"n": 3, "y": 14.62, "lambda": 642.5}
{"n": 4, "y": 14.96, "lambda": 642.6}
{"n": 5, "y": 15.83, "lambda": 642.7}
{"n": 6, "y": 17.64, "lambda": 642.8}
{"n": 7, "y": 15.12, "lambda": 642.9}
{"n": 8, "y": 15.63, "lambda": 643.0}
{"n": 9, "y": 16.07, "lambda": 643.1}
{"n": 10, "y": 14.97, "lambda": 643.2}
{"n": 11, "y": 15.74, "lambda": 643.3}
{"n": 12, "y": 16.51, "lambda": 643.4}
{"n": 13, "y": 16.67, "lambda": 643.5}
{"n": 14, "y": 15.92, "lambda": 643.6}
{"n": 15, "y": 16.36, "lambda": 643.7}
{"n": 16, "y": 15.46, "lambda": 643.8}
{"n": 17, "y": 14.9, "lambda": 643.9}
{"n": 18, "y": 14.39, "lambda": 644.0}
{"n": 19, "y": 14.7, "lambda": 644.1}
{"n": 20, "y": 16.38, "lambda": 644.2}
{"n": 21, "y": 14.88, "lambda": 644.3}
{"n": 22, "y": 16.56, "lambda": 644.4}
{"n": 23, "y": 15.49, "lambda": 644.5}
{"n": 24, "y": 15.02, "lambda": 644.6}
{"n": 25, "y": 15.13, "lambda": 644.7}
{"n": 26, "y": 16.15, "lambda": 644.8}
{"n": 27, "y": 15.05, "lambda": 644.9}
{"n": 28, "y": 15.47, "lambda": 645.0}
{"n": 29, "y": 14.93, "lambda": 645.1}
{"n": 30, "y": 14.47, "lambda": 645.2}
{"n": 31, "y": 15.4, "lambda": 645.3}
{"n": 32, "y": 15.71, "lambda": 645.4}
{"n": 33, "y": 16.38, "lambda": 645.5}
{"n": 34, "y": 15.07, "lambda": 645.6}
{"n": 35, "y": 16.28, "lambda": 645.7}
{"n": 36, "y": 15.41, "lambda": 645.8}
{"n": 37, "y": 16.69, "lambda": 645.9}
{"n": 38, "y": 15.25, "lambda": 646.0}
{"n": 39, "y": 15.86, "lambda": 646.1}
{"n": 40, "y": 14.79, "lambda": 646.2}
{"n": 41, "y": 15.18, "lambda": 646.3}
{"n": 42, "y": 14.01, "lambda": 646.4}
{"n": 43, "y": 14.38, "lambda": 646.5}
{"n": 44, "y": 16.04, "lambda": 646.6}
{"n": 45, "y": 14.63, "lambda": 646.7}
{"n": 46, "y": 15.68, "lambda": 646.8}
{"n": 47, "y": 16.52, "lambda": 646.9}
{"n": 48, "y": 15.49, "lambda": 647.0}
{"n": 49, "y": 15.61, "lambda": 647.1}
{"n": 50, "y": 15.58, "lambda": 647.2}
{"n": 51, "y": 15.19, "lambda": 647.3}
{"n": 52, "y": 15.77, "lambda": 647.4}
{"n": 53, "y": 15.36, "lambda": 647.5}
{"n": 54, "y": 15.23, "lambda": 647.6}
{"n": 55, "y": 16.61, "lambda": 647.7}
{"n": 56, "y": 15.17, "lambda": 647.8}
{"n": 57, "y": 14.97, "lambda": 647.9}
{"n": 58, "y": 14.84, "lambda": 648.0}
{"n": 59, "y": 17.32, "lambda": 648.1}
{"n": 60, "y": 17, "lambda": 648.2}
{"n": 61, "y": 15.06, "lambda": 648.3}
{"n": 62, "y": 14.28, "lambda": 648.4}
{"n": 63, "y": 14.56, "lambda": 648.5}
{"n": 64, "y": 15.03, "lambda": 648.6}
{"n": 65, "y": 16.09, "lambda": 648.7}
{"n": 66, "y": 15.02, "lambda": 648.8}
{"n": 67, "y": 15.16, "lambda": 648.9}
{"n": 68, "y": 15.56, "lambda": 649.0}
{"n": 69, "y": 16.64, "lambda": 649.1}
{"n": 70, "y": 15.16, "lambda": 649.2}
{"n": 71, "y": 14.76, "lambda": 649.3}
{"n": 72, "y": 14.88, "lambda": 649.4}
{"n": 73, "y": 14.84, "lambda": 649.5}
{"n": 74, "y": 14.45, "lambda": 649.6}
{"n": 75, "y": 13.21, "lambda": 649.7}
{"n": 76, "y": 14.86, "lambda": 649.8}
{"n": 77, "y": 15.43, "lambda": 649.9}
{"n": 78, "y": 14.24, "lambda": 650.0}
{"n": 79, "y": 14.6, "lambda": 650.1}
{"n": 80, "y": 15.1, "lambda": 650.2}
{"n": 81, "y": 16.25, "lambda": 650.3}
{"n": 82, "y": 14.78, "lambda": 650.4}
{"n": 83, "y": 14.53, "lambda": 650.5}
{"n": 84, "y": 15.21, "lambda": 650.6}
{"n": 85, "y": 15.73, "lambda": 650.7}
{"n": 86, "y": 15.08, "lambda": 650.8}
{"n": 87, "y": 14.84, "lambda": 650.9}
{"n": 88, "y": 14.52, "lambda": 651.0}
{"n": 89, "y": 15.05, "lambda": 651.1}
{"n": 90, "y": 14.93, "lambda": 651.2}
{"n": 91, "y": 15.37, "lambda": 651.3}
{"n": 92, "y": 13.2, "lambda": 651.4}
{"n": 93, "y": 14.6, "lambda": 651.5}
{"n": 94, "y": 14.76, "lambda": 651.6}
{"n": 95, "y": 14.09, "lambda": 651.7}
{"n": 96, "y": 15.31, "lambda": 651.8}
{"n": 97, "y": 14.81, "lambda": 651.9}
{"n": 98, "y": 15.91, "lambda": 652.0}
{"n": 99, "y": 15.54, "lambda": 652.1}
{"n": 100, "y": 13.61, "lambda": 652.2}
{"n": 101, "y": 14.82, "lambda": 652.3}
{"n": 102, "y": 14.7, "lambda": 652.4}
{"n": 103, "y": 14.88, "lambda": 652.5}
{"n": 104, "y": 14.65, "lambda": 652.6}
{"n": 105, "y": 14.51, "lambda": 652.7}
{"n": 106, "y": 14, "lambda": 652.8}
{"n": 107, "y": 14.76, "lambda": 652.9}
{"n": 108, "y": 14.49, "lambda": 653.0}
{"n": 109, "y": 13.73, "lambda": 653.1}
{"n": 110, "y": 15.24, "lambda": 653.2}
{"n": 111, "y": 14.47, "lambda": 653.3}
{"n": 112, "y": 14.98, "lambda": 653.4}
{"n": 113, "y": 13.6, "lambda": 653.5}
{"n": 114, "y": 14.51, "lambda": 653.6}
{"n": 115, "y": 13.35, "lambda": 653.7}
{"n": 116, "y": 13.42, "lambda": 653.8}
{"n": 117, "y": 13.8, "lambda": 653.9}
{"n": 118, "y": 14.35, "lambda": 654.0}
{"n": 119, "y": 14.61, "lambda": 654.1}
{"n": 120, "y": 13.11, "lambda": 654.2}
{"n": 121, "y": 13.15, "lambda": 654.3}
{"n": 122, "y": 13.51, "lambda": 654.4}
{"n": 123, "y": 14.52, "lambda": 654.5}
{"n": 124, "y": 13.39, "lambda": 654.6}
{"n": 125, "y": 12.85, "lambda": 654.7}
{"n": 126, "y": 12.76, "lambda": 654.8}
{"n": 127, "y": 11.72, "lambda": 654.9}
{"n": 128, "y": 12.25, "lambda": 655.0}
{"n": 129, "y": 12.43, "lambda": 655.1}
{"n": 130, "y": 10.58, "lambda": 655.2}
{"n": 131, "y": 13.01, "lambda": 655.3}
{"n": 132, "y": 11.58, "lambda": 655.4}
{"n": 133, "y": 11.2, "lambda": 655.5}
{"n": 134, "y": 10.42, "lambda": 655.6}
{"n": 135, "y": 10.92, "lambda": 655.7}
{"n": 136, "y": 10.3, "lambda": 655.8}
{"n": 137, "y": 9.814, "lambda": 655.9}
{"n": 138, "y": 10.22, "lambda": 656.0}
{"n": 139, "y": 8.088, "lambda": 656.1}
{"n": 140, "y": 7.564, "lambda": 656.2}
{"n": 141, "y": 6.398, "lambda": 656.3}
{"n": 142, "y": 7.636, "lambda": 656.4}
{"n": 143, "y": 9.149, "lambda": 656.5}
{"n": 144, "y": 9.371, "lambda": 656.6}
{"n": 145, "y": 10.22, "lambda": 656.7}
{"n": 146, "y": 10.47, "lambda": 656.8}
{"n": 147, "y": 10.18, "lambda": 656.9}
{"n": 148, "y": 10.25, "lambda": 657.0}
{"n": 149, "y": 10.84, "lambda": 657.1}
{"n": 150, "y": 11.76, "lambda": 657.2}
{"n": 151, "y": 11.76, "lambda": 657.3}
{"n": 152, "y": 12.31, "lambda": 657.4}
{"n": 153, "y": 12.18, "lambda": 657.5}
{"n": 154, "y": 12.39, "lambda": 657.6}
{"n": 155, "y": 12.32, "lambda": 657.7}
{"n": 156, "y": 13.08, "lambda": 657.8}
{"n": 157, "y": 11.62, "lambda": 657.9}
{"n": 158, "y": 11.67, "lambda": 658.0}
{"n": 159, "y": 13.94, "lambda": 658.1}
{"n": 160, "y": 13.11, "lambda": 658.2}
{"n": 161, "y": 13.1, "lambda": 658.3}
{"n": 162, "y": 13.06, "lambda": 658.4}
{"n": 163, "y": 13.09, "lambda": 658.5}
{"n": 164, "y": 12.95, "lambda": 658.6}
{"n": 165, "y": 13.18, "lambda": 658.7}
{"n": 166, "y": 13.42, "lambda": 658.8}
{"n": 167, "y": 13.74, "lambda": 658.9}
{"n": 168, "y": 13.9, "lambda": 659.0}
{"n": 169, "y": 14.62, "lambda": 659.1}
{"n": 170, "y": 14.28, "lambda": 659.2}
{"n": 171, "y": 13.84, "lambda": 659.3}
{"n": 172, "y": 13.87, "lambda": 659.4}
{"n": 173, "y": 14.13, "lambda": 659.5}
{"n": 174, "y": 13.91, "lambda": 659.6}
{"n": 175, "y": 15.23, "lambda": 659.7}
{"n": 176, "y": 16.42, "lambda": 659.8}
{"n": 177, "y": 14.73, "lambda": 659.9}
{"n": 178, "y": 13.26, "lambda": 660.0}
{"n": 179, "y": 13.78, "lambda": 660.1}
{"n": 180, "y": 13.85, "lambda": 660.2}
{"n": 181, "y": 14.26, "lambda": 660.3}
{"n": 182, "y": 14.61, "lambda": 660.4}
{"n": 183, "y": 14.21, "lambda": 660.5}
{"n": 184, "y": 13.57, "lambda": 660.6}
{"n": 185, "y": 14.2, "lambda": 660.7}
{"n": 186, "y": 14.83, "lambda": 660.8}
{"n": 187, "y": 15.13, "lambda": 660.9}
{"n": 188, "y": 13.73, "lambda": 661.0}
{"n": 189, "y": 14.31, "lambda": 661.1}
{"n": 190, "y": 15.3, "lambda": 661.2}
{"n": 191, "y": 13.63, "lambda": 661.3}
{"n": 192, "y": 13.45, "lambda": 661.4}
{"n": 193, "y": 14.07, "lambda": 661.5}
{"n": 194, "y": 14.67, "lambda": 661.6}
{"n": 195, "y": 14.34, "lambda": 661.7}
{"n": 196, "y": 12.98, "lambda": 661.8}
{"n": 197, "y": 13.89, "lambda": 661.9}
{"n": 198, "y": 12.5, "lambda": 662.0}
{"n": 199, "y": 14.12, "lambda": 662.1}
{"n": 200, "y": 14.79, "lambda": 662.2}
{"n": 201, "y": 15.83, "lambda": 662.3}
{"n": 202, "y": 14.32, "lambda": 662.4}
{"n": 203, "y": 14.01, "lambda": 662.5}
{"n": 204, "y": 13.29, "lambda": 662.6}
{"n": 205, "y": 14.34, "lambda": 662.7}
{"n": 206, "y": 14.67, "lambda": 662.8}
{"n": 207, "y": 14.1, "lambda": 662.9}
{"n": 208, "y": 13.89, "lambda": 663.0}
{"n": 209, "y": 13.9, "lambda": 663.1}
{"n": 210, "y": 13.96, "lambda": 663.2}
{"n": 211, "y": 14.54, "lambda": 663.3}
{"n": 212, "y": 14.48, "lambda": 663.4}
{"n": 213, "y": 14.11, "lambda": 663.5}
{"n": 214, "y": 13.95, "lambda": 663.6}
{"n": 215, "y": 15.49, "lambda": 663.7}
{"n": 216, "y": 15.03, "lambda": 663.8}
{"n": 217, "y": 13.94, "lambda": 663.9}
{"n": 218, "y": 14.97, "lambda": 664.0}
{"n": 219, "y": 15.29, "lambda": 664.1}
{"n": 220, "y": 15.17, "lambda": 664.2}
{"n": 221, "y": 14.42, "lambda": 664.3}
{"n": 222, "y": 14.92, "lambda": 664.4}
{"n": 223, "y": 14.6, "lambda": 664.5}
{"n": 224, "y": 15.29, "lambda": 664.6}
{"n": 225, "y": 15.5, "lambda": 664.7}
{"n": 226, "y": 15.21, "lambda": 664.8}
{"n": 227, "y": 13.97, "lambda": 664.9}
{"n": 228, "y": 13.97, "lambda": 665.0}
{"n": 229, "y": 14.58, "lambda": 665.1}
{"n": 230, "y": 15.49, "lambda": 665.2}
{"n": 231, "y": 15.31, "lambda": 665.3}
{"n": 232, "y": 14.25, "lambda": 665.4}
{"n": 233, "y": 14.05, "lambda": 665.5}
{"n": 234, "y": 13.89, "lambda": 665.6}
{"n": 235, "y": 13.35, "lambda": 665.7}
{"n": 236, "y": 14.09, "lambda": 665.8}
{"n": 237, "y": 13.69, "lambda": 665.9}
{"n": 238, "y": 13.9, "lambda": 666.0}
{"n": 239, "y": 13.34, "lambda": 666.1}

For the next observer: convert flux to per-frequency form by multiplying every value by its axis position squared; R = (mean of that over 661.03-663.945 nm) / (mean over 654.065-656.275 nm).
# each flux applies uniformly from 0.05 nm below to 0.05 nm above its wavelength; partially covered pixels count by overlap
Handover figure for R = 1.2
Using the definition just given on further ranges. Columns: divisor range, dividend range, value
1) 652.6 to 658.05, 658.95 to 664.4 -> 1.21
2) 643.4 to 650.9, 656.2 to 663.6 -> 0.90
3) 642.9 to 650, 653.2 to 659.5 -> 0.82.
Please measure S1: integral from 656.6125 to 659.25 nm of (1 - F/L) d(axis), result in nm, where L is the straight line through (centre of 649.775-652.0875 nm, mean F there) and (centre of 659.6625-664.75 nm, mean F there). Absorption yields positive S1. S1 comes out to 0.40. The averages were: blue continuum 14.9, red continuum 14.4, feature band 12.4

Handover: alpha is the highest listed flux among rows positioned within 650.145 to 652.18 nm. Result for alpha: 16.25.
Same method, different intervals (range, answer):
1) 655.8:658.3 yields 13.94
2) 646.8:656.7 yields 17.32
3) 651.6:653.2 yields 15.91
